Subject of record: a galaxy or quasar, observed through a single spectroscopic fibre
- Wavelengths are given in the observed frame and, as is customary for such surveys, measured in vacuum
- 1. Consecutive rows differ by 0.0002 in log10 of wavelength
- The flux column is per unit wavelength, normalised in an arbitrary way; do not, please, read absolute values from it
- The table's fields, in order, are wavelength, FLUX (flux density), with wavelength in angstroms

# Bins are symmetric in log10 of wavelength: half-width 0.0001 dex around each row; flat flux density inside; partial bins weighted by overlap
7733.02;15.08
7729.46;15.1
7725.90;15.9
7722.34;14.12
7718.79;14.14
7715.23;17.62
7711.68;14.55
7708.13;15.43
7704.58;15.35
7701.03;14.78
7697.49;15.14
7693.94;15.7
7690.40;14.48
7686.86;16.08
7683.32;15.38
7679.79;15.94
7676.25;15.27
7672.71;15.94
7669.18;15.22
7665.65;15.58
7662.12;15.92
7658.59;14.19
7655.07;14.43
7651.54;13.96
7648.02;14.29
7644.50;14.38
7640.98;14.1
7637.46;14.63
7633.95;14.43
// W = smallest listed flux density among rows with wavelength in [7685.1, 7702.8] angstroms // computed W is 14.48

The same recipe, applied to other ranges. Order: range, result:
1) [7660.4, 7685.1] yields 15.22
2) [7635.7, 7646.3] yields 14.1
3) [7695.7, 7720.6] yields 14.14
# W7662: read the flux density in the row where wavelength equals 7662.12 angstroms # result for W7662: 15.92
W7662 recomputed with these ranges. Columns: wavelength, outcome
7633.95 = 14.43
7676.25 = 15.27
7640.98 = 14.1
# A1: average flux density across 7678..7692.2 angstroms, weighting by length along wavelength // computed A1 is 15.5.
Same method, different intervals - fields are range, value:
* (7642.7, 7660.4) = 14.3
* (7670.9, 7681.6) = 15.7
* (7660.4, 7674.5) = 15.7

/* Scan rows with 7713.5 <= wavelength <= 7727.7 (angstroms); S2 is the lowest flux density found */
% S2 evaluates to 14.12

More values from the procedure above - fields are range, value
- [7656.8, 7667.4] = 14.19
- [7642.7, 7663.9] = 13.96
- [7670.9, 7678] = 15.27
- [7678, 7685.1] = 15.38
